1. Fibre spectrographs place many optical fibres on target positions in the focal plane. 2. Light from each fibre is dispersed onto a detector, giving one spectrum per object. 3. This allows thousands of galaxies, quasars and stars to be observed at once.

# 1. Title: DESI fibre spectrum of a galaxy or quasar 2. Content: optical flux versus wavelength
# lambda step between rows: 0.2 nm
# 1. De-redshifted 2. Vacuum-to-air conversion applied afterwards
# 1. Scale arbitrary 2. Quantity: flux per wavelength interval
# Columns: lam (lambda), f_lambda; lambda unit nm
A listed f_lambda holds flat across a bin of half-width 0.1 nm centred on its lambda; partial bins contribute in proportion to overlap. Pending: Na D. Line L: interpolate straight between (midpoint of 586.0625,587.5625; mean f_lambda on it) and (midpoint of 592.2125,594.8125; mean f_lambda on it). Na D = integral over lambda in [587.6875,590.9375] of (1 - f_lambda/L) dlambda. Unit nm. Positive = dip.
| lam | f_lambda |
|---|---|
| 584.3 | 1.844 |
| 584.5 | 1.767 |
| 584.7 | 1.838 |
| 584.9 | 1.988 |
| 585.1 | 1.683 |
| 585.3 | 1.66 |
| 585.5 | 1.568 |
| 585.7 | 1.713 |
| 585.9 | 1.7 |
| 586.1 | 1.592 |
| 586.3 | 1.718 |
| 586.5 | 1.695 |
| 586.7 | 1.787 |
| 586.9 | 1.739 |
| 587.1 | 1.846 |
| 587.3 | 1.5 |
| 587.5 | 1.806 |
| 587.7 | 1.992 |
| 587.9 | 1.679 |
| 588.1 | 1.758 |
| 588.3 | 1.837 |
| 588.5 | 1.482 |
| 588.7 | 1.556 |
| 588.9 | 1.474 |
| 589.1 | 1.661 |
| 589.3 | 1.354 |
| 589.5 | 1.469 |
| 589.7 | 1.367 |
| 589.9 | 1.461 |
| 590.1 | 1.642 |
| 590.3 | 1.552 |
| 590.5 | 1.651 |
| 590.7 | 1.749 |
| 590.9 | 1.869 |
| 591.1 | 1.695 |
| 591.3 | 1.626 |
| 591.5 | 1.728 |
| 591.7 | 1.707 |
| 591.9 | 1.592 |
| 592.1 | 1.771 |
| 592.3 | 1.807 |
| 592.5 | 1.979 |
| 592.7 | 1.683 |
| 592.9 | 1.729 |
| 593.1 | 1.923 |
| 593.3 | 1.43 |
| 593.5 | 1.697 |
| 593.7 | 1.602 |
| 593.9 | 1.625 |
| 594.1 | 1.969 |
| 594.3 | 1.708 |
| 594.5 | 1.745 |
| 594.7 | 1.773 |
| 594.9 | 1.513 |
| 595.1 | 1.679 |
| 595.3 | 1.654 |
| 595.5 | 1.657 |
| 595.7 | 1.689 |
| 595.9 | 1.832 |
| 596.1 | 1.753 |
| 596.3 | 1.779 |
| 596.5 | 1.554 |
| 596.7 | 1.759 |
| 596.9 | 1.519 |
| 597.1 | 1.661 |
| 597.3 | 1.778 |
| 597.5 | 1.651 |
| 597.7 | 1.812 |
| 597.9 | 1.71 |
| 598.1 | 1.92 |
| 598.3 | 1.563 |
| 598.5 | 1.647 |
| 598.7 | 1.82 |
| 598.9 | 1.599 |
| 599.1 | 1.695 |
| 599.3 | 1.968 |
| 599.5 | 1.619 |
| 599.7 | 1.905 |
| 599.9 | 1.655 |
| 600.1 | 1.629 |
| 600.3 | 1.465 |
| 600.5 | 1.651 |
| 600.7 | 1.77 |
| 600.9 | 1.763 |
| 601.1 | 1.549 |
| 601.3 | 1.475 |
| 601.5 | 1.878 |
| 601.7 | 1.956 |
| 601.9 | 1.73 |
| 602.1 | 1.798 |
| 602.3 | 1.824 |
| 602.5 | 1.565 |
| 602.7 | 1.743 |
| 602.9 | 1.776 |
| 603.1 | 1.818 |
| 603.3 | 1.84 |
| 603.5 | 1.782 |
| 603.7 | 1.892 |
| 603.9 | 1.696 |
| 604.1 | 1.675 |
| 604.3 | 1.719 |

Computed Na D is 0.22 nm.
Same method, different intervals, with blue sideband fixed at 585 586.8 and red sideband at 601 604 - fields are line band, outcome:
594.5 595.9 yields 0.03 nm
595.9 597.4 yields 0.03 nm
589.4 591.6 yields 0.11 nm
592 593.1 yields -0.06 nm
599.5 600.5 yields 0.05 nm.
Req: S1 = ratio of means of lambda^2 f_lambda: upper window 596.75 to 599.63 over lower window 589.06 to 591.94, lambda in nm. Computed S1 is 1.1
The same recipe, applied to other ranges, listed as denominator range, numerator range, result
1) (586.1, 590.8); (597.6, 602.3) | 1.09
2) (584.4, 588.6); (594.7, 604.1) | 1.04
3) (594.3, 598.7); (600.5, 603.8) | 1.05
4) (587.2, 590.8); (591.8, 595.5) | 1.08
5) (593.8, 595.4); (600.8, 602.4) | 1.05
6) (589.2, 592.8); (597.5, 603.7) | 1.08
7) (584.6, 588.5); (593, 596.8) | 1.01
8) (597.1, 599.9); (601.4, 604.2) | 1.04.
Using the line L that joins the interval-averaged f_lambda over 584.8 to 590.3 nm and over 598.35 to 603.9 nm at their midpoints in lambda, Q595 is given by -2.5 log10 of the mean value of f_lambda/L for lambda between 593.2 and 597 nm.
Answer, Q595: 0.01 mag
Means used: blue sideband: 1.65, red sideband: 1.73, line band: 1.68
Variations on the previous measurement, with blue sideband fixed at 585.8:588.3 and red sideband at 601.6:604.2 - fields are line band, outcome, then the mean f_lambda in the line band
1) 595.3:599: 0.037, 1.7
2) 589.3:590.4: 0.175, 1.49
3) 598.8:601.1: 0.047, 1.7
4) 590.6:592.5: 0.006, 1.74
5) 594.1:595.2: 0.030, 1.71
